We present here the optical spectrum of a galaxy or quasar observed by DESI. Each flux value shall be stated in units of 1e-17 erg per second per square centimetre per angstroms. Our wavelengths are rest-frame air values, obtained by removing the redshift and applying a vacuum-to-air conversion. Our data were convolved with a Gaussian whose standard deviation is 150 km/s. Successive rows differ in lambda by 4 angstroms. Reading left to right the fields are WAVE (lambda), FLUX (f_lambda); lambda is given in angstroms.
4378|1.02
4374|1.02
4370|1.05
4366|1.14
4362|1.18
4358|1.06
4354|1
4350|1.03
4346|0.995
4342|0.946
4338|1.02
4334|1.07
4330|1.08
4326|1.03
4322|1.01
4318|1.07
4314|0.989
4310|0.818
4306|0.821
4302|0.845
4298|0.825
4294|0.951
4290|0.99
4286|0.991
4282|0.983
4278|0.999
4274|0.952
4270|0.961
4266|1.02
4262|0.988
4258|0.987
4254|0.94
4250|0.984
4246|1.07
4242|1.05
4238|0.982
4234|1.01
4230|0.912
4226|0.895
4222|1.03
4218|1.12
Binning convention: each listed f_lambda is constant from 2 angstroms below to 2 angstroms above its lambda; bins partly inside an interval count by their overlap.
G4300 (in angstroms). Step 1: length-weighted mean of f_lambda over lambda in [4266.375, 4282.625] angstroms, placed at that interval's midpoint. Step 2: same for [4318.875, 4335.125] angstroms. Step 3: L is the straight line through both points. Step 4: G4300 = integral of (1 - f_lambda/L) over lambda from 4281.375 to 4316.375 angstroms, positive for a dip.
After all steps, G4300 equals 3.4 angstroms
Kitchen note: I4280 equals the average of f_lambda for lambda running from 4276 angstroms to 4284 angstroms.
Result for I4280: 0.991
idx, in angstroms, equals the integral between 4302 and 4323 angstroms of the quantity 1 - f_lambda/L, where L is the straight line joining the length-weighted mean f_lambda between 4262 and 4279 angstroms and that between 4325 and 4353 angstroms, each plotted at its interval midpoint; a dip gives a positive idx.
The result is 1.6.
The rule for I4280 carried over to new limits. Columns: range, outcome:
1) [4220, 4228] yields 0.963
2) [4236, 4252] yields 1.02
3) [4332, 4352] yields 1.01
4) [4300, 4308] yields 0.833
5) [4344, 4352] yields 1.01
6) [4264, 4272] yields 0.99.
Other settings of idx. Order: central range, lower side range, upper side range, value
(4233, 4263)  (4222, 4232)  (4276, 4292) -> -1.6 angstroms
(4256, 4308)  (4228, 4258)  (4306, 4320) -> 0.9 angstroms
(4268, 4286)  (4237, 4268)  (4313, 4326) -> 0.6 angstroms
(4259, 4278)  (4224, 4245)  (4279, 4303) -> -0.6 angstroms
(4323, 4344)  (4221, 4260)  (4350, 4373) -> 0.6 angstroms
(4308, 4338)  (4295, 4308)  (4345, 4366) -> -2.6 angstroms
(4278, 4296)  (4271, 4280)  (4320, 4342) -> 0.1 angstroms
